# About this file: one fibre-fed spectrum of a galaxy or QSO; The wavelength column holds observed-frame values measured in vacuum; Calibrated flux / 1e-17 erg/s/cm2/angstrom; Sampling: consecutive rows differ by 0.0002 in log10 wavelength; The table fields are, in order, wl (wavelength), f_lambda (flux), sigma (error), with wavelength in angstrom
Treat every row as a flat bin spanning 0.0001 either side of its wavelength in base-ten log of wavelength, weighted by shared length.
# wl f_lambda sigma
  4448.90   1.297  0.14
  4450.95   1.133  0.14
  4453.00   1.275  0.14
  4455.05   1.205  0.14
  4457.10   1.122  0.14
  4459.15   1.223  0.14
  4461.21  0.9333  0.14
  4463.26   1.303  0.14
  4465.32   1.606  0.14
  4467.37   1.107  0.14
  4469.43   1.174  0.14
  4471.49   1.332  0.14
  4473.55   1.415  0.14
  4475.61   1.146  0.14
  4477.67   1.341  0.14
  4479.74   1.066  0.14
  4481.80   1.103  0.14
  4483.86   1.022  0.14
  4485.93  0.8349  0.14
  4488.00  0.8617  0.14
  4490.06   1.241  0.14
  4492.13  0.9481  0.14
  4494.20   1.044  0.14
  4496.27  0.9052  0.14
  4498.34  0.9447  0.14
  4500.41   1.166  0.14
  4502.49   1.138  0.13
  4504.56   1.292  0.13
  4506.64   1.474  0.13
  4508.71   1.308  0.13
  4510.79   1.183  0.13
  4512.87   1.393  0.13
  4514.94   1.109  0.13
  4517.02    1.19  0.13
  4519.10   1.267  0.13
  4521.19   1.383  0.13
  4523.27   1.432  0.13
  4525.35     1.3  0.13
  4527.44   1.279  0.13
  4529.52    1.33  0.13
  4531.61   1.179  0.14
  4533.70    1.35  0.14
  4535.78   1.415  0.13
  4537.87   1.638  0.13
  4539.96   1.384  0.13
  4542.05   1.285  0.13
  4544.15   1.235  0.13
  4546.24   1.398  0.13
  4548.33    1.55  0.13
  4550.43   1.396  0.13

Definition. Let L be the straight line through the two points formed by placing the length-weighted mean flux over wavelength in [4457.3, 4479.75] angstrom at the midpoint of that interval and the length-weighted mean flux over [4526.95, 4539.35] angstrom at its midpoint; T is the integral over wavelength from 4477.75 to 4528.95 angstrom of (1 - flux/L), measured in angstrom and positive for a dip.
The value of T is 5.7 angstrom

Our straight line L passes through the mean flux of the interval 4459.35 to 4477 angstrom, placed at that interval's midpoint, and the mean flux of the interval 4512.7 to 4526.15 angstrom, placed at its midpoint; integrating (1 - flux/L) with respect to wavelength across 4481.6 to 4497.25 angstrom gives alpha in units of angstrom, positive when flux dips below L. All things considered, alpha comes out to 3.4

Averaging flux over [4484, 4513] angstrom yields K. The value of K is 1.11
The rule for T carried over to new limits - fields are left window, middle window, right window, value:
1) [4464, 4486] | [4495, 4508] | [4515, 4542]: 1.2 angstrom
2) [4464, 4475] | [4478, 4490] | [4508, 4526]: 2.6 angstrom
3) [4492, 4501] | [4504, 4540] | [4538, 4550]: -3.6 angstrom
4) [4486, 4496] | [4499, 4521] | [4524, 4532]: -2.1 angstrom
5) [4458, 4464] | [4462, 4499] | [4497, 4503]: -0.8 angstrom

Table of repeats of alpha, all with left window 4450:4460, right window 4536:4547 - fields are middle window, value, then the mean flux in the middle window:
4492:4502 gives 2.13 angstrom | 1.01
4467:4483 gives 0.32 angstrom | 1.21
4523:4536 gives 0.45 angstrom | 1.32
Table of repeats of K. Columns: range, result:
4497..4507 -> 1.17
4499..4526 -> 1.27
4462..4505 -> 1.14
